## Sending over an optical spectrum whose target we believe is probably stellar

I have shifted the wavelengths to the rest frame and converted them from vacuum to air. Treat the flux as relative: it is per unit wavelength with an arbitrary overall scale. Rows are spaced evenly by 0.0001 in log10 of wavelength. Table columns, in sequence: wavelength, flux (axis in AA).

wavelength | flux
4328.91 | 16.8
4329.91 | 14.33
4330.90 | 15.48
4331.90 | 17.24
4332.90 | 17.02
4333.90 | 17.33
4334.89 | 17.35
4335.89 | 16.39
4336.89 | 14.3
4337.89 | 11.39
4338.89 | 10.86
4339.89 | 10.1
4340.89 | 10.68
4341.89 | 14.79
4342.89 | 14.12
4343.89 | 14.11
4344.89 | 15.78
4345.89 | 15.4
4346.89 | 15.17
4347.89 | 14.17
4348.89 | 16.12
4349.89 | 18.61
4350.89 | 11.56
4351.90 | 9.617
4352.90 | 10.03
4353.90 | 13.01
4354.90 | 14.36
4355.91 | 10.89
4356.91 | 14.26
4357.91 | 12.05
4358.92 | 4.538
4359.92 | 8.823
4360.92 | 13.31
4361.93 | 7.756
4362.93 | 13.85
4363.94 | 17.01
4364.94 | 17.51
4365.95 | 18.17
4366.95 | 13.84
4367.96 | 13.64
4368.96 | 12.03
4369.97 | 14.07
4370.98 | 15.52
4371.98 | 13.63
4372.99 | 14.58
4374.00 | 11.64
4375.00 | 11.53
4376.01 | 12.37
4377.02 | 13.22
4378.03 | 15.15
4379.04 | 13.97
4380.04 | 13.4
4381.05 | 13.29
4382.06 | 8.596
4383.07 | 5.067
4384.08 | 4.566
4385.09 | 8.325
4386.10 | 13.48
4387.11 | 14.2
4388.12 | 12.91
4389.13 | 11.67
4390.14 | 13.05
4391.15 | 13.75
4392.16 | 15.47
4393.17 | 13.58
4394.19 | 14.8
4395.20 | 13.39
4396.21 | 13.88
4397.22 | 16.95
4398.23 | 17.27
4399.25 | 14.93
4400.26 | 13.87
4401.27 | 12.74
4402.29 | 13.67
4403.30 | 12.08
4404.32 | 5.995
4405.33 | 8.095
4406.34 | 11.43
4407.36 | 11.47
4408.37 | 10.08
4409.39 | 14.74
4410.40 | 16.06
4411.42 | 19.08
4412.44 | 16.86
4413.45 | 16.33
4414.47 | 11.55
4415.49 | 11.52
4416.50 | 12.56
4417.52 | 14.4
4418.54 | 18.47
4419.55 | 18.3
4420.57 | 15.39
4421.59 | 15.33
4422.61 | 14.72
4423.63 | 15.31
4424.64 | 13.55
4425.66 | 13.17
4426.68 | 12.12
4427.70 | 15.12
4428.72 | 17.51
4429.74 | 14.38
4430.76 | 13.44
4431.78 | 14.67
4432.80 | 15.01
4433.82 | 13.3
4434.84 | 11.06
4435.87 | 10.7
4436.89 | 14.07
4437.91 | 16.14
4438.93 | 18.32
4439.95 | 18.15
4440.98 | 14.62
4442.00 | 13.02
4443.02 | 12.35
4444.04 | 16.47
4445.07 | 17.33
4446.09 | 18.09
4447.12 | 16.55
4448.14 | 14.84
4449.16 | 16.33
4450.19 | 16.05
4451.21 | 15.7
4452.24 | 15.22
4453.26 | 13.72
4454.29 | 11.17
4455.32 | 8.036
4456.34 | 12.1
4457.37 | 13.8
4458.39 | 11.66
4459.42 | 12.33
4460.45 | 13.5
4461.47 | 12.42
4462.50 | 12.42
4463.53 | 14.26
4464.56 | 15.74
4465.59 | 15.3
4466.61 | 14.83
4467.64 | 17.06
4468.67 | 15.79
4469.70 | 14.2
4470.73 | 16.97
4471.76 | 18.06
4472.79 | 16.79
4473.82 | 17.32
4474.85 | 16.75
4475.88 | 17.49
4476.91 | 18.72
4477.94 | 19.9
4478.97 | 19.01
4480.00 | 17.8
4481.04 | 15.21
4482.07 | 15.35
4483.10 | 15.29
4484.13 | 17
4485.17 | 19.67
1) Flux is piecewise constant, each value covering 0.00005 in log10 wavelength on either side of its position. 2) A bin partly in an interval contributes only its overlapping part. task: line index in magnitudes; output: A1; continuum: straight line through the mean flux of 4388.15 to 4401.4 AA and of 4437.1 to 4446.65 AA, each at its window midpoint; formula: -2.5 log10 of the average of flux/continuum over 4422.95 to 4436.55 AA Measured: 0.13 mag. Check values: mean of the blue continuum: 14.3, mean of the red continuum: 16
